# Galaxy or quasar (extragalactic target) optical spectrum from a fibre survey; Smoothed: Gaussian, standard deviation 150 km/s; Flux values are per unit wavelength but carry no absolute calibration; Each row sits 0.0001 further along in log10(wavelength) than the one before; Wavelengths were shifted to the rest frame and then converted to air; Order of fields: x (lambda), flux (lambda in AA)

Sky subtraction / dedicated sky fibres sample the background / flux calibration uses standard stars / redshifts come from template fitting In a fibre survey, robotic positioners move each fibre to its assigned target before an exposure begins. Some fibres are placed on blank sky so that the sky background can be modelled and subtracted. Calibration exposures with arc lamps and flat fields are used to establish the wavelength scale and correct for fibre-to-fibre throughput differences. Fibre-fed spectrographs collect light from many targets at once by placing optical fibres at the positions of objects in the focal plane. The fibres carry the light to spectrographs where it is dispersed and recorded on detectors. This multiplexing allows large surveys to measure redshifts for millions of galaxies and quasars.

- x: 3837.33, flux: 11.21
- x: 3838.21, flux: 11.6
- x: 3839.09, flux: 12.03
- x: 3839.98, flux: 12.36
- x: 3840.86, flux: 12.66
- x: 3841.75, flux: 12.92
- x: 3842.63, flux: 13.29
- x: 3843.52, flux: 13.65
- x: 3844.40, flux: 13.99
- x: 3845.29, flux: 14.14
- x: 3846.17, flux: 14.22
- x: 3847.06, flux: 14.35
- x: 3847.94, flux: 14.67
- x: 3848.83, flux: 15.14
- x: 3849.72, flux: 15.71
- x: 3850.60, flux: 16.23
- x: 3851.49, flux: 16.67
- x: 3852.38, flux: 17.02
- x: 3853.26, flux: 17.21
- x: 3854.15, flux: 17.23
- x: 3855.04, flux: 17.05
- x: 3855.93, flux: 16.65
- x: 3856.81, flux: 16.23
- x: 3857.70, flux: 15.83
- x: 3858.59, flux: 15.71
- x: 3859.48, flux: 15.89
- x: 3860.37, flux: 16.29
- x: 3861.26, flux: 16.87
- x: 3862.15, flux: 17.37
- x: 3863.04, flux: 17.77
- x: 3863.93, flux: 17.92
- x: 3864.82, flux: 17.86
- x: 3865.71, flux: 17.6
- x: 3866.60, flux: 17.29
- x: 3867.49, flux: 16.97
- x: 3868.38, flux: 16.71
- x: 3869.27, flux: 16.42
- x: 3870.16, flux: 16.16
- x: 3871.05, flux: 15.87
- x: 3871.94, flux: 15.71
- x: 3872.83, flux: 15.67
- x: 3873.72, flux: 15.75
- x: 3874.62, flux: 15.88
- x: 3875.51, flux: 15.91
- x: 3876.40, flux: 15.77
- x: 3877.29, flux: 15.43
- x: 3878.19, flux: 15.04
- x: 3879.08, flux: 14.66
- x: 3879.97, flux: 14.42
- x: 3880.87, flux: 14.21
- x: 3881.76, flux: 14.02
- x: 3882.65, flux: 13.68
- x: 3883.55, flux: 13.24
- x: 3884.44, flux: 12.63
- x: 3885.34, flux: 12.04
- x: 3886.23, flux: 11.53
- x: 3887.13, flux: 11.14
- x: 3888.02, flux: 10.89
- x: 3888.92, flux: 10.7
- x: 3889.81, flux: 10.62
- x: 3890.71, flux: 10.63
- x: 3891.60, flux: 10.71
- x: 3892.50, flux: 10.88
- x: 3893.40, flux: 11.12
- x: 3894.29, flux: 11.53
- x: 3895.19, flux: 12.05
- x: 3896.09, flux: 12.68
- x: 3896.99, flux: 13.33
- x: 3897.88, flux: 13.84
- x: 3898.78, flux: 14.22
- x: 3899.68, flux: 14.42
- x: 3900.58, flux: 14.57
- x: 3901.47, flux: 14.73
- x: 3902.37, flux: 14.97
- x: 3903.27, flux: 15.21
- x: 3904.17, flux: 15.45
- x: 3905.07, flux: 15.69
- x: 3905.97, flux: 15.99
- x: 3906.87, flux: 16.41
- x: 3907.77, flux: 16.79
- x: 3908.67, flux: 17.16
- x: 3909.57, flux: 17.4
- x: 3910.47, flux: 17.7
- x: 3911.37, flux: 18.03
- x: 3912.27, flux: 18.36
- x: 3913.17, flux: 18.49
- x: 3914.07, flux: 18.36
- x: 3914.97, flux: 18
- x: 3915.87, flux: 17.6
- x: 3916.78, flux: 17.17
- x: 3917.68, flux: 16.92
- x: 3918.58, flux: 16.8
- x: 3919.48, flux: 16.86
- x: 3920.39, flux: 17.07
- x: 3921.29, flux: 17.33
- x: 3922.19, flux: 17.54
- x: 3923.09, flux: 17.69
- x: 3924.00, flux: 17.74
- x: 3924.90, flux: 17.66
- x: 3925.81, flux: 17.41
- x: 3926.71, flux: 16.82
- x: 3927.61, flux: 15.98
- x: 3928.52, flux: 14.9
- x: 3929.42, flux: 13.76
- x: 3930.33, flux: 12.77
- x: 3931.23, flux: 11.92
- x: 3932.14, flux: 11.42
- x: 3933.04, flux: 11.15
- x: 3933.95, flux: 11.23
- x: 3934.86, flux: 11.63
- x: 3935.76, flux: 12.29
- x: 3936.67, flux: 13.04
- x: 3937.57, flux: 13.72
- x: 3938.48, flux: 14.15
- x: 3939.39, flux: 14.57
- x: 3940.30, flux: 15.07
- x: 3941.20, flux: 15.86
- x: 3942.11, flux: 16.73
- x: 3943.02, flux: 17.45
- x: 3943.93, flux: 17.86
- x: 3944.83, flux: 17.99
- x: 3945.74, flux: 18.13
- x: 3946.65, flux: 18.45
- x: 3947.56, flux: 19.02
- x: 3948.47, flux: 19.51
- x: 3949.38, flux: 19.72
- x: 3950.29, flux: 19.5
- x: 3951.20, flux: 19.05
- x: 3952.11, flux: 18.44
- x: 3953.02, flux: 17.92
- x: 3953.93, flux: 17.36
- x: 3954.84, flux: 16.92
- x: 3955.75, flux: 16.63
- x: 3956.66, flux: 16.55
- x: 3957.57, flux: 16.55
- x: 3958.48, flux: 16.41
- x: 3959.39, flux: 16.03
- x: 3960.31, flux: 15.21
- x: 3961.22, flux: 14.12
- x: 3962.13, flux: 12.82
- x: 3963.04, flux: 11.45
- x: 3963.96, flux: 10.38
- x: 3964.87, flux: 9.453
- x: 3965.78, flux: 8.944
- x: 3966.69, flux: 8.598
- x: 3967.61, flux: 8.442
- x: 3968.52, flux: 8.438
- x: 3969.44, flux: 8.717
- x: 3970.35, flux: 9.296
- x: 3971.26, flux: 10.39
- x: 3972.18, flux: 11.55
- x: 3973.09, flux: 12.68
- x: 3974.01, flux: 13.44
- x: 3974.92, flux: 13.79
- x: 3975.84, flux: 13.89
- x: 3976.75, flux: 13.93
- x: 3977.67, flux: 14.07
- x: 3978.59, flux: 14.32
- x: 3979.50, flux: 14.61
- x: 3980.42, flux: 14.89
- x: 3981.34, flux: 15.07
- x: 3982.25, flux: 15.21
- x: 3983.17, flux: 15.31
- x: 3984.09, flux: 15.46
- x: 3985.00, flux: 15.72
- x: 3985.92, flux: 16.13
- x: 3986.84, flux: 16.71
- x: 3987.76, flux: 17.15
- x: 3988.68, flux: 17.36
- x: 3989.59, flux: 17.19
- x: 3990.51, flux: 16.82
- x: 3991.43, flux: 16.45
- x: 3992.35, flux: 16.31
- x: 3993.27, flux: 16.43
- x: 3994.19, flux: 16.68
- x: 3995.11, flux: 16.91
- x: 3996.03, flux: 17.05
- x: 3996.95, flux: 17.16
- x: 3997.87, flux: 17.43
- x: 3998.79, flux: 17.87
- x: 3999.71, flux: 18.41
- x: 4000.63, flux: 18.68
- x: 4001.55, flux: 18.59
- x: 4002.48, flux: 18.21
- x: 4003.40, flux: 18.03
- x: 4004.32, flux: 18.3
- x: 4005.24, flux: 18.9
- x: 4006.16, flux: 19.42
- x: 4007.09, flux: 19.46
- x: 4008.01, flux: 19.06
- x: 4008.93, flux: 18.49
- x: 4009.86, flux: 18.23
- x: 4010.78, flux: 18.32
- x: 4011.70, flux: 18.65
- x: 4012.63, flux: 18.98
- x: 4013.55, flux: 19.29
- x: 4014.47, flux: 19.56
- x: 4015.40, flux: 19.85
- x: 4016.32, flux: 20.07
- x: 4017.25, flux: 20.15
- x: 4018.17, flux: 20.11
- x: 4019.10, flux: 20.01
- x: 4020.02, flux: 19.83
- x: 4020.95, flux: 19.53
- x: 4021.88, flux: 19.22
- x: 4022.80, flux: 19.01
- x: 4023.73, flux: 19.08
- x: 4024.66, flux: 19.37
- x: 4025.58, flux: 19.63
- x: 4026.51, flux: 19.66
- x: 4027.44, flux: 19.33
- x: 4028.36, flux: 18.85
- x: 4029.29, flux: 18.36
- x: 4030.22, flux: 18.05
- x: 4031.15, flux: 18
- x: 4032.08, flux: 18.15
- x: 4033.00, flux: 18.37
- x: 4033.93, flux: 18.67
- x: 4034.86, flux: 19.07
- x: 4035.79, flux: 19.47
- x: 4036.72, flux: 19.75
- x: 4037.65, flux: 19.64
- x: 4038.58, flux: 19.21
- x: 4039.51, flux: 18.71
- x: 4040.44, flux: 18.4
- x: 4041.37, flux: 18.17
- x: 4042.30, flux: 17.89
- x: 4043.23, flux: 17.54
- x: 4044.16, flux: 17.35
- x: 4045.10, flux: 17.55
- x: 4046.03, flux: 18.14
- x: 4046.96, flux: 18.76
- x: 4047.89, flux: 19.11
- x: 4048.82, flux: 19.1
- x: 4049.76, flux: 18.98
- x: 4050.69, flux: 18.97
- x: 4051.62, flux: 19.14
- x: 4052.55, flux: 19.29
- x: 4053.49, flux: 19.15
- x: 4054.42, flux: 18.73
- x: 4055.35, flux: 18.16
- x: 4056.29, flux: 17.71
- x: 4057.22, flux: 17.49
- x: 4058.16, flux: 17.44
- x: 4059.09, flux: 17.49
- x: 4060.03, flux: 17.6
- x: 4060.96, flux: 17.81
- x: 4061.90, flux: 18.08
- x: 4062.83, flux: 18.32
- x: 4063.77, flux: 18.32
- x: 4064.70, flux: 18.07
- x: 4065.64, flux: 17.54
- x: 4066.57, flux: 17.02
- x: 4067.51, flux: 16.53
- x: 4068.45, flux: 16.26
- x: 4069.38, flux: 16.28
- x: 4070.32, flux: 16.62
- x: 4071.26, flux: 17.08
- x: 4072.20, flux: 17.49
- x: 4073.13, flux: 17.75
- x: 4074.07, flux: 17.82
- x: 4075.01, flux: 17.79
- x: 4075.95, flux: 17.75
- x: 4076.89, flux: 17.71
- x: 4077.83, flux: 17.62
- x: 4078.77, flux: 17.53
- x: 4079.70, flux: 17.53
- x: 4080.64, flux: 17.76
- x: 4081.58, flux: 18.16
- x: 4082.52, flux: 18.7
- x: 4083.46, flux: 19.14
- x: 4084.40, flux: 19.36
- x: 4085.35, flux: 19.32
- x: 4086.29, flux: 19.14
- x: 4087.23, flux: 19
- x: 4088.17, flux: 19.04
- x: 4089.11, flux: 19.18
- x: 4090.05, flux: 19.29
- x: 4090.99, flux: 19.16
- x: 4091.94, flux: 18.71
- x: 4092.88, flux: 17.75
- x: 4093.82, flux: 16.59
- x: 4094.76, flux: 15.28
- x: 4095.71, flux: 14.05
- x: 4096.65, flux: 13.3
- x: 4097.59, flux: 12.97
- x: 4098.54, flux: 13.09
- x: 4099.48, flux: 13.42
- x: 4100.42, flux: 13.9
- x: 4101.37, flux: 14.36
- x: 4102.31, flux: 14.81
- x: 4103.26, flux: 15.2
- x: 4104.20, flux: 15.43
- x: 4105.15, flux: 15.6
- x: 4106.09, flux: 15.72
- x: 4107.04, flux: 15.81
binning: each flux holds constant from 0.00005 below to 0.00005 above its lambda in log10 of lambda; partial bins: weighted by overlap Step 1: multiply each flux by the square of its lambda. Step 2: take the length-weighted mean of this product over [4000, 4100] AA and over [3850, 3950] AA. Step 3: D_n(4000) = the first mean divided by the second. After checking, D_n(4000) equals 1.27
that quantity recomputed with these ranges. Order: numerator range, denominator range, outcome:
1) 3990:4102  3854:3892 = 1.31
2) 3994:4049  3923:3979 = 1.34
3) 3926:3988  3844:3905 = 1.03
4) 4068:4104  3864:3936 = 1.25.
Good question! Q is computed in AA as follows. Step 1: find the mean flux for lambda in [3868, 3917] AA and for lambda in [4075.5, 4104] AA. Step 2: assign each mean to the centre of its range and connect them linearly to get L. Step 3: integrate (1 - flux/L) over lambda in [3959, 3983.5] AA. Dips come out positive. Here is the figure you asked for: 5.0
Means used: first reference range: 14.7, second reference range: 16.9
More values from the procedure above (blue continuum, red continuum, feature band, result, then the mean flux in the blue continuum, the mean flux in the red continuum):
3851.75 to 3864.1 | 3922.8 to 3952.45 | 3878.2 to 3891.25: 3.1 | 16.8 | 15.8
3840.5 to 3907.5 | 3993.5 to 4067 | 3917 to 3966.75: 2.6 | 14.7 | 18.6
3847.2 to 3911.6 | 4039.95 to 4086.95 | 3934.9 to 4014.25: 3.8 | 15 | 18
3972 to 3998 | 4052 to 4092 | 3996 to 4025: -4.7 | 15.5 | 18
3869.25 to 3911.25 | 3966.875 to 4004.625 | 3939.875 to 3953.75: -3.1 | 14.2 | 15.1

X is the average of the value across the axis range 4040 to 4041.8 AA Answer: 18.3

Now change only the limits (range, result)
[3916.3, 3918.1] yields 17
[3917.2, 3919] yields 16.9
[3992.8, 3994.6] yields 16.5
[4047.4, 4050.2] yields 19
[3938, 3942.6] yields 15.3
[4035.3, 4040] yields 19.3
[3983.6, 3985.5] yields 15.6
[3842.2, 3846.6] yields 13.9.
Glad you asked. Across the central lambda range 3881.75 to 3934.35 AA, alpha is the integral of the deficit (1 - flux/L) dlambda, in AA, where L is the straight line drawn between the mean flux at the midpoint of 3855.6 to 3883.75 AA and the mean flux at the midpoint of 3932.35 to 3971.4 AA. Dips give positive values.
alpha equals 2.0 AA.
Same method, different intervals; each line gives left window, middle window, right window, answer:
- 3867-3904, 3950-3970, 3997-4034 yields 3.3 AA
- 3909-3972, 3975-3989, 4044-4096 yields 0.8 AA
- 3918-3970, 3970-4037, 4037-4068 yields -2.1 AA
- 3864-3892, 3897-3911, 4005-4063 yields -0.4 AA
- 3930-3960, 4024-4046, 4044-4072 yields -1.4 AA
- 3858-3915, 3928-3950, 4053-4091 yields 1.0 AA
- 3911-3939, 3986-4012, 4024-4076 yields -0.9 AA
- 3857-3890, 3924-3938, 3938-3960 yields 2.4 AA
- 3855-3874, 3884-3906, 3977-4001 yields 5.0 AA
